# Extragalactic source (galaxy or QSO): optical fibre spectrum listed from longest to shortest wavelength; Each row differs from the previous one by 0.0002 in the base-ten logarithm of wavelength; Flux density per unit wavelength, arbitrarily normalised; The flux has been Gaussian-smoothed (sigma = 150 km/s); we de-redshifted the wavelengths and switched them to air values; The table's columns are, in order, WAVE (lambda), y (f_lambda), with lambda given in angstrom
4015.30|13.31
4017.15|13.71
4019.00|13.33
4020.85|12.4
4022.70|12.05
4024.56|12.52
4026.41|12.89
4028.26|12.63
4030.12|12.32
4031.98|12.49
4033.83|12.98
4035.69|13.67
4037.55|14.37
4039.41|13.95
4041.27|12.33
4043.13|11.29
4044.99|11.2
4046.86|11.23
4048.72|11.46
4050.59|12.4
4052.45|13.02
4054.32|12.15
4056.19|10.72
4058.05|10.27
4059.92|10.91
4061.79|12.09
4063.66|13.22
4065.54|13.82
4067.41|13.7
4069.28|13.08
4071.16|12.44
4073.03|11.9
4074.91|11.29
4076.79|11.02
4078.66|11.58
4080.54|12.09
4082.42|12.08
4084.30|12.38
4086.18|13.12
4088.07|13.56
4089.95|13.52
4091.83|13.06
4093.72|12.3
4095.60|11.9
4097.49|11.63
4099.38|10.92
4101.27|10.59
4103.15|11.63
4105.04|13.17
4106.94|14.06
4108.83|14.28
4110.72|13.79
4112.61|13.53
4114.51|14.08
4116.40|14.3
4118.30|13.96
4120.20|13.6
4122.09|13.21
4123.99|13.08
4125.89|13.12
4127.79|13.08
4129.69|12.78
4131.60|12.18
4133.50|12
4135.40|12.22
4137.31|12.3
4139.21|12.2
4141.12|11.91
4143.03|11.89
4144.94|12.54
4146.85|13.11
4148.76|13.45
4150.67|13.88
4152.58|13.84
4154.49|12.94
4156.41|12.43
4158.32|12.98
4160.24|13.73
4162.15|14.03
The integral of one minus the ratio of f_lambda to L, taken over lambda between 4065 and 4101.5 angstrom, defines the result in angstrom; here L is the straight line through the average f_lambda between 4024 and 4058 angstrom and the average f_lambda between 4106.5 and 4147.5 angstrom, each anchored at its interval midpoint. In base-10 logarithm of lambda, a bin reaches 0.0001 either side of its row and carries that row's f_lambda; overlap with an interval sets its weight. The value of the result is 1.1 angstrom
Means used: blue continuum 12.4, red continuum 13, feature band 12.3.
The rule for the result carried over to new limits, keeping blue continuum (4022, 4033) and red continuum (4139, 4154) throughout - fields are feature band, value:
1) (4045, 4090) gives 1.65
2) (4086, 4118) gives -0.46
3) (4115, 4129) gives -0.74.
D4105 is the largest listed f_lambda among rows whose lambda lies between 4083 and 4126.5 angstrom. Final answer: 14.3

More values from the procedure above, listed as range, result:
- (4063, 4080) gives 13.82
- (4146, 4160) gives 13.88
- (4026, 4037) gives 13.67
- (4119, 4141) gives 13.6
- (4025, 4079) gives 14.37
